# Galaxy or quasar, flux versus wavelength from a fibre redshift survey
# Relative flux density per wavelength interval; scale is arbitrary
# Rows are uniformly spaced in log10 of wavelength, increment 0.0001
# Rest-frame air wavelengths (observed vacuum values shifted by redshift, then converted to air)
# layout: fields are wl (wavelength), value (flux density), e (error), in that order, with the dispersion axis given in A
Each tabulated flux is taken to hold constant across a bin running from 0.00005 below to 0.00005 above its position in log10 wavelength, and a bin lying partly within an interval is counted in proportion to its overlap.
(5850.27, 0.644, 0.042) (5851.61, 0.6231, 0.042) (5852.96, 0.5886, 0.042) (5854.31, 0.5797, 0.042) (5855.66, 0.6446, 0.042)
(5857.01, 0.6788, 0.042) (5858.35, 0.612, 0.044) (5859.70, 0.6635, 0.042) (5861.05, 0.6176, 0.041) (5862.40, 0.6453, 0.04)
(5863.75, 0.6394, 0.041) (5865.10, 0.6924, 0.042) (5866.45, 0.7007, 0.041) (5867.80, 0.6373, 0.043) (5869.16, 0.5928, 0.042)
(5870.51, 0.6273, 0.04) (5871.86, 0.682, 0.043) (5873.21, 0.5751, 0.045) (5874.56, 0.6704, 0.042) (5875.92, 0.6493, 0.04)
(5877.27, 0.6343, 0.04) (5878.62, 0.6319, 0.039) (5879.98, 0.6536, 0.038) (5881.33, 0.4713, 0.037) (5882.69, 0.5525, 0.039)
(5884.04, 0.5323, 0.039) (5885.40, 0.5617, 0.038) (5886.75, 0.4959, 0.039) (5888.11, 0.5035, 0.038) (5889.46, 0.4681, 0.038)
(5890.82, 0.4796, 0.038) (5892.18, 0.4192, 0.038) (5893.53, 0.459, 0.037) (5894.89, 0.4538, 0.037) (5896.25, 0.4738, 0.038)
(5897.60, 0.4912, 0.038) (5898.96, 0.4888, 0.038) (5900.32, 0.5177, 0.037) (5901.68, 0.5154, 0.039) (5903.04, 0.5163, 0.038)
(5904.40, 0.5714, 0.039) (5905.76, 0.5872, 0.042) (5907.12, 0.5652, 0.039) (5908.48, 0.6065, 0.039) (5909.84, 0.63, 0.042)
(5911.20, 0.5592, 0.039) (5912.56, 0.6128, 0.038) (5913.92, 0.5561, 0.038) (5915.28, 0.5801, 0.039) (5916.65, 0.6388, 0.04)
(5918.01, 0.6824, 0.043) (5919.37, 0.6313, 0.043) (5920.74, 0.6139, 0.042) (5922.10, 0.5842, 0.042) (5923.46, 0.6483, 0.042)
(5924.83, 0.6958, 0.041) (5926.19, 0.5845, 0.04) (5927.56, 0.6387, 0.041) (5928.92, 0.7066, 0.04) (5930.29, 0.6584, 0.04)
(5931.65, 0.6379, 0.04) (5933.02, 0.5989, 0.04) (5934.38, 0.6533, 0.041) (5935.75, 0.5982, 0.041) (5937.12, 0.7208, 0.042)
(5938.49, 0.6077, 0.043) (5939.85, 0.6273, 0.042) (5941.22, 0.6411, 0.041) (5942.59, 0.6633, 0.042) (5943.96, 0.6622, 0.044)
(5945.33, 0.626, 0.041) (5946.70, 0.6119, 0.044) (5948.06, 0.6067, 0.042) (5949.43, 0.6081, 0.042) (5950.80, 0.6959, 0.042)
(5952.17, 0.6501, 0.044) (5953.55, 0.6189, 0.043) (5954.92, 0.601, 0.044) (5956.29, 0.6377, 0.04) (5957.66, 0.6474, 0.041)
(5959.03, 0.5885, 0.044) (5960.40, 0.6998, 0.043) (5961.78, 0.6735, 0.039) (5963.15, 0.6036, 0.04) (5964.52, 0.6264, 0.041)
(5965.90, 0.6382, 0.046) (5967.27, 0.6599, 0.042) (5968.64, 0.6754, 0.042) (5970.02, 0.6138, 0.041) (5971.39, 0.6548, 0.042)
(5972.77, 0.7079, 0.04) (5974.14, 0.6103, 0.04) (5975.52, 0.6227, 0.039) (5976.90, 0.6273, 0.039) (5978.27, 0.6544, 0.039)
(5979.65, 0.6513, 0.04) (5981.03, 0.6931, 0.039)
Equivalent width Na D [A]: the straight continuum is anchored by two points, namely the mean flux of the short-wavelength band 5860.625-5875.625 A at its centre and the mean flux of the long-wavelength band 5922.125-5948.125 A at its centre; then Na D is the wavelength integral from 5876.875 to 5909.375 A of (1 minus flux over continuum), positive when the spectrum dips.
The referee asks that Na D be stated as 5.9 A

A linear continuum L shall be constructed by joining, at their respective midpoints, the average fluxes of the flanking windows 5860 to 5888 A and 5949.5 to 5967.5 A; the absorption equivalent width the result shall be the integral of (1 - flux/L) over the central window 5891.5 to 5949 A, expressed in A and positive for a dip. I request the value 3.06 A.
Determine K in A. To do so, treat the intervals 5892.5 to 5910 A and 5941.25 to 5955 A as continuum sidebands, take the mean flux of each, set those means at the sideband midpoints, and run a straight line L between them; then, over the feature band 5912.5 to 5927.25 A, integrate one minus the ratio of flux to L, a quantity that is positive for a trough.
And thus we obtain -1.4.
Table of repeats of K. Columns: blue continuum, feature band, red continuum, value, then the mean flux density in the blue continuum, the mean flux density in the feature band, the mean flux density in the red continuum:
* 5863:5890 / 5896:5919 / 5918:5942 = 2.1 A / 0.599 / 0.567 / 0.639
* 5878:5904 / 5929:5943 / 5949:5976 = -1.2 A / 0.51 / 0.643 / 0.642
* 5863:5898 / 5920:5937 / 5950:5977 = -0.7 A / 0.568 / 0.638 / 0.643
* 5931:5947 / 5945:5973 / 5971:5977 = 0.1 A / 0.638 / 0.639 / 0.645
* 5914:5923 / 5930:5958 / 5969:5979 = -0.3 A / 0.618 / 0.636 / 0.642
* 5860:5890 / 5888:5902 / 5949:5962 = 3.1 A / 0.603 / 0.477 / 0.641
